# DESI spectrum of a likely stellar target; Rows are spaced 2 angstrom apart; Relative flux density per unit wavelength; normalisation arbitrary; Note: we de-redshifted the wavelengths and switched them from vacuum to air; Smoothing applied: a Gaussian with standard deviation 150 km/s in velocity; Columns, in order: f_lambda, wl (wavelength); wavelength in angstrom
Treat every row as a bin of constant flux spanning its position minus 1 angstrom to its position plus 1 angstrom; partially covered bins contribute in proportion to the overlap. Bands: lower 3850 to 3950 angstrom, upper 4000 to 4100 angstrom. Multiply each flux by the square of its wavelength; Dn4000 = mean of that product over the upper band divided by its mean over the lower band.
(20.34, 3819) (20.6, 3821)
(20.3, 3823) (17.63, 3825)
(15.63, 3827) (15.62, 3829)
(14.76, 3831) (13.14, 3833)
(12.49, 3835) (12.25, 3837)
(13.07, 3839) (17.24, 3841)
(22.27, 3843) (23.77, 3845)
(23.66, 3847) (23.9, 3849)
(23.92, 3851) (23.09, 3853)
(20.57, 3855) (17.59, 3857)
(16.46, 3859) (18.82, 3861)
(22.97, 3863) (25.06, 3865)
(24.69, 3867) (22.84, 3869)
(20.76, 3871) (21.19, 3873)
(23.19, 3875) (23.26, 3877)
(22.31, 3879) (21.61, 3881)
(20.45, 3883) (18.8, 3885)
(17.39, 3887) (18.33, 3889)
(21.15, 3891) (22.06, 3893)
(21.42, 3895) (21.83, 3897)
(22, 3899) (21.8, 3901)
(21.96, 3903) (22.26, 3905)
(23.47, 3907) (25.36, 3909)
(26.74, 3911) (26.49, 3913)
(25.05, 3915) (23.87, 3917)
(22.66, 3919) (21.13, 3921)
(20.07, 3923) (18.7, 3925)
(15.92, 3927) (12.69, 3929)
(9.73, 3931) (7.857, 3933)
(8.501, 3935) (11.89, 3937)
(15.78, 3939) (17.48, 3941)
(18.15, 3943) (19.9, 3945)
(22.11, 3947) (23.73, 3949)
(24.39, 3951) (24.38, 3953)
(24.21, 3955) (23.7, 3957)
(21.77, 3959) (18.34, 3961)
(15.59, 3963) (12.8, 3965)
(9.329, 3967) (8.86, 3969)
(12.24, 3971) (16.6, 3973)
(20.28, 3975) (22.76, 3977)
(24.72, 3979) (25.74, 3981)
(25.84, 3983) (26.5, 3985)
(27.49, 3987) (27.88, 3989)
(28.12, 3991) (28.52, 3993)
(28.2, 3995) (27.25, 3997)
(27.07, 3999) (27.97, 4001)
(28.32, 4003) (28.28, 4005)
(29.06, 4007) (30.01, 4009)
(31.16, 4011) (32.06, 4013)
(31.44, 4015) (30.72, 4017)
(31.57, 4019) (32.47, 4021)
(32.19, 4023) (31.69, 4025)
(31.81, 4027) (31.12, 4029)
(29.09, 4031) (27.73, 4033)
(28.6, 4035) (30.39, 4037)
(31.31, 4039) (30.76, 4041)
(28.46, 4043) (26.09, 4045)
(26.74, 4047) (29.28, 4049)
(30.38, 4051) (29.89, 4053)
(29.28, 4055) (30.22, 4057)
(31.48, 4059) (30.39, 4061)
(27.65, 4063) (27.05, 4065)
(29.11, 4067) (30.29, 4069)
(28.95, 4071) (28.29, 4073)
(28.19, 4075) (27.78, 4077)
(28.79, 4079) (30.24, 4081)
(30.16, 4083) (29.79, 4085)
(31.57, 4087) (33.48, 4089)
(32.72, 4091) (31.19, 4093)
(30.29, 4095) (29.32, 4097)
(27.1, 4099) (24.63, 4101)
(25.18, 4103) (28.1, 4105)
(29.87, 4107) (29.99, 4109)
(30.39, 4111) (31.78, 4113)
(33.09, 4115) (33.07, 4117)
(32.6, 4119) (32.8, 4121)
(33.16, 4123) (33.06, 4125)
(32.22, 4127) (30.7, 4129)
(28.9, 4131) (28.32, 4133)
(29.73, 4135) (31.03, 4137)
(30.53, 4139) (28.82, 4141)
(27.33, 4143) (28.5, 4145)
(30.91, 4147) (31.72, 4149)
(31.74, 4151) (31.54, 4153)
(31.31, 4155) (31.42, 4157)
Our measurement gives 1.59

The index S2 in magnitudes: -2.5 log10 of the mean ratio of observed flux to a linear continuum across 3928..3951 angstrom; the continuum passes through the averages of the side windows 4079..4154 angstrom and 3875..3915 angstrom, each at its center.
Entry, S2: 0.458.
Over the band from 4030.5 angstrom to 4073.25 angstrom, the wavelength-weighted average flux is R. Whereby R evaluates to 29.2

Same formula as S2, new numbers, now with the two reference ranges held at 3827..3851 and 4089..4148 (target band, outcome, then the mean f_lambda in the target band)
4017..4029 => -0.22 mag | 31.8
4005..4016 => -0.20 mag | 30.5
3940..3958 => 0.03 mag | 22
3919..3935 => 0.38 mag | 15.2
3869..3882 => -0.15 mag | 22.1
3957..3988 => 0.22 mag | 19.4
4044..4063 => -0.07 mag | 29.2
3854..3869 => -0.13 mag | 21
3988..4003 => -0.13 mag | 27.9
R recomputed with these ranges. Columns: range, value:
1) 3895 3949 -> 19.5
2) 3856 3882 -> 21.6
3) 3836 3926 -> 21.5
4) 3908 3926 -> 23.3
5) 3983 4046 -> 29.4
